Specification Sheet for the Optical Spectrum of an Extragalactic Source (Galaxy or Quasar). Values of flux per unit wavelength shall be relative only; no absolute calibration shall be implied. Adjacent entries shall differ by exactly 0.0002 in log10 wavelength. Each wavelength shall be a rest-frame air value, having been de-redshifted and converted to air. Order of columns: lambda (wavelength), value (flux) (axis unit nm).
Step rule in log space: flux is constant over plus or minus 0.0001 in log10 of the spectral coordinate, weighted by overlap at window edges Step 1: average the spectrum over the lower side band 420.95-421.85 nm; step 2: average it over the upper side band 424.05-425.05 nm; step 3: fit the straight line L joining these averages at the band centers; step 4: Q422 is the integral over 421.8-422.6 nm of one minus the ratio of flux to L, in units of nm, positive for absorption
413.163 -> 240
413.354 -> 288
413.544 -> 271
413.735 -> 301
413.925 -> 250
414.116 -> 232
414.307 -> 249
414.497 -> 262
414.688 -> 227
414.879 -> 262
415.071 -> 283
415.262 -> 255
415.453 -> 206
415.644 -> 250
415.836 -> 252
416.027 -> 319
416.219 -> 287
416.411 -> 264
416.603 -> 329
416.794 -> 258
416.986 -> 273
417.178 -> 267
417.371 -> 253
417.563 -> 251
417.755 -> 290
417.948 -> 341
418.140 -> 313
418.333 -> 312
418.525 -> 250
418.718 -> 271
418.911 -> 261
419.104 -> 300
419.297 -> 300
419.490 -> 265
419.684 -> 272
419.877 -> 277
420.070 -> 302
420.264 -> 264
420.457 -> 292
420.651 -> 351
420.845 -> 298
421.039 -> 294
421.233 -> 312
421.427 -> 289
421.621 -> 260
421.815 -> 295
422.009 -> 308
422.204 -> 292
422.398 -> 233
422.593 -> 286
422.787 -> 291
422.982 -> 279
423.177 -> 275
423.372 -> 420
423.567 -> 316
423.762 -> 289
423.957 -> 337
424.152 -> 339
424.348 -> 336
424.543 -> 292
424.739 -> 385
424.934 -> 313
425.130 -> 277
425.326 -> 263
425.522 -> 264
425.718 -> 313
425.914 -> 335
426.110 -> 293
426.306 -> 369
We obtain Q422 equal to 0.051 nm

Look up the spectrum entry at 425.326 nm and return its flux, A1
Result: 263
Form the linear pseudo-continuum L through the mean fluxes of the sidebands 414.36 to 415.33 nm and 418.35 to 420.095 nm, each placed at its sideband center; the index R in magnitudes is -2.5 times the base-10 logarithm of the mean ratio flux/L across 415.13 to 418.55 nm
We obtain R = -0.04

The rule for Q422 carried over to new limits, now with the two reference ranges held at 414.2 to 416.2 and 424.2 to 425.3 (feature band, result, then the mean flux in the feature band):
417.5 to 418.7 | -0.07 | 293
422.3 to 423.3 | 0.09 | 277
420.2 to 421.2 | -0.03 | 302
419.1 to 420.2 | 0.01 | 284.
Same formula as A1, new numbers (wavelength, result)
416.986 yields 273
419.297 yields 300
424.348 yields 336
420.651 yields 351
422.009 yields 308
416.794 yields 258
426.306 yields 369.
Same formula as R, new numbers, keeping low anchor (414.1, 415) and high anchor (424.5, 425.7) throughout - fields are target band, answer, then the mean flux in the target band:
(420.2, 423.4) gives -0.038 mag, 294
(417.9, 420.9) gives -0.072 mag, 291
